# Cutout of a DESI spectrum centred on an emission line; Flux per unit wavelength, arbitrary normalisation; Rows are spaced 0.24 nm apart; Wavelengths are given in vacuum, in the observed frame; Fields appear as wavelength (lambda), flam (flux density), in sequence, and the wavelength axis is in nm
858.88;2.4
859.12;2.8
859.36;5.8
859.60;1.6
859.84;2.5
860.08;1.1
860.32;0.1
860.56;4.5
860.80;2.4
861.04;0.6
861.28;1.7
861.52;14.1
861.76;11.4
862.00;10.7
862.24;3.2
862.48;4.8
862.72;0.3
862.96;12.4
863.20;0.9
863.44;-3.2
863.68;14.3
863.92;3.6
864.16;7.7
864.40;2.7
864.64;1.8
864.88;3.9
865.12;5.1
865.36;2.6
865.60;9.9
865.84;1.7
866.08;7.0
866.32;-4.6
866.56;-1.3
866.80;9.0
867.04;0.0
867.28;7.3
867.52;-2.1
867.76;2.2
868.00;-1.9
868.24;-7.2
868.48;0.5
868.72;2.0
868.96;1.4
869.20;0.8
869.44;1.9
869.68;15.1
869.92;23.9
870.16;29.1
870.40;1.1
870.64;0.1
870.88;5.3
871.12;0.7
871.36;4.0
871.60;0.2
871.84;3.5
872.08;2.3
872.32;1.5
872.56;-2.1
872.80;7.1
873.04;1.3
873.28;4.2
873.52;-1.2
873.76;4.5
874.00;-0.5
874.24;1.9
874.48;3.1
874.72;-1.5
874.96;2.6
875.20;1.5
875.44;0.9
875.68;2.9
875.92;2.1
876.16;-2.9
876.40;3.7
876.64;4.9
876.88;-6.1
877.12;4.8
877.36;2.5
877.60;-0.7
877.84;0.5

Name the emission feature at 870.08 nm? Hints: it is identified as [O III]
